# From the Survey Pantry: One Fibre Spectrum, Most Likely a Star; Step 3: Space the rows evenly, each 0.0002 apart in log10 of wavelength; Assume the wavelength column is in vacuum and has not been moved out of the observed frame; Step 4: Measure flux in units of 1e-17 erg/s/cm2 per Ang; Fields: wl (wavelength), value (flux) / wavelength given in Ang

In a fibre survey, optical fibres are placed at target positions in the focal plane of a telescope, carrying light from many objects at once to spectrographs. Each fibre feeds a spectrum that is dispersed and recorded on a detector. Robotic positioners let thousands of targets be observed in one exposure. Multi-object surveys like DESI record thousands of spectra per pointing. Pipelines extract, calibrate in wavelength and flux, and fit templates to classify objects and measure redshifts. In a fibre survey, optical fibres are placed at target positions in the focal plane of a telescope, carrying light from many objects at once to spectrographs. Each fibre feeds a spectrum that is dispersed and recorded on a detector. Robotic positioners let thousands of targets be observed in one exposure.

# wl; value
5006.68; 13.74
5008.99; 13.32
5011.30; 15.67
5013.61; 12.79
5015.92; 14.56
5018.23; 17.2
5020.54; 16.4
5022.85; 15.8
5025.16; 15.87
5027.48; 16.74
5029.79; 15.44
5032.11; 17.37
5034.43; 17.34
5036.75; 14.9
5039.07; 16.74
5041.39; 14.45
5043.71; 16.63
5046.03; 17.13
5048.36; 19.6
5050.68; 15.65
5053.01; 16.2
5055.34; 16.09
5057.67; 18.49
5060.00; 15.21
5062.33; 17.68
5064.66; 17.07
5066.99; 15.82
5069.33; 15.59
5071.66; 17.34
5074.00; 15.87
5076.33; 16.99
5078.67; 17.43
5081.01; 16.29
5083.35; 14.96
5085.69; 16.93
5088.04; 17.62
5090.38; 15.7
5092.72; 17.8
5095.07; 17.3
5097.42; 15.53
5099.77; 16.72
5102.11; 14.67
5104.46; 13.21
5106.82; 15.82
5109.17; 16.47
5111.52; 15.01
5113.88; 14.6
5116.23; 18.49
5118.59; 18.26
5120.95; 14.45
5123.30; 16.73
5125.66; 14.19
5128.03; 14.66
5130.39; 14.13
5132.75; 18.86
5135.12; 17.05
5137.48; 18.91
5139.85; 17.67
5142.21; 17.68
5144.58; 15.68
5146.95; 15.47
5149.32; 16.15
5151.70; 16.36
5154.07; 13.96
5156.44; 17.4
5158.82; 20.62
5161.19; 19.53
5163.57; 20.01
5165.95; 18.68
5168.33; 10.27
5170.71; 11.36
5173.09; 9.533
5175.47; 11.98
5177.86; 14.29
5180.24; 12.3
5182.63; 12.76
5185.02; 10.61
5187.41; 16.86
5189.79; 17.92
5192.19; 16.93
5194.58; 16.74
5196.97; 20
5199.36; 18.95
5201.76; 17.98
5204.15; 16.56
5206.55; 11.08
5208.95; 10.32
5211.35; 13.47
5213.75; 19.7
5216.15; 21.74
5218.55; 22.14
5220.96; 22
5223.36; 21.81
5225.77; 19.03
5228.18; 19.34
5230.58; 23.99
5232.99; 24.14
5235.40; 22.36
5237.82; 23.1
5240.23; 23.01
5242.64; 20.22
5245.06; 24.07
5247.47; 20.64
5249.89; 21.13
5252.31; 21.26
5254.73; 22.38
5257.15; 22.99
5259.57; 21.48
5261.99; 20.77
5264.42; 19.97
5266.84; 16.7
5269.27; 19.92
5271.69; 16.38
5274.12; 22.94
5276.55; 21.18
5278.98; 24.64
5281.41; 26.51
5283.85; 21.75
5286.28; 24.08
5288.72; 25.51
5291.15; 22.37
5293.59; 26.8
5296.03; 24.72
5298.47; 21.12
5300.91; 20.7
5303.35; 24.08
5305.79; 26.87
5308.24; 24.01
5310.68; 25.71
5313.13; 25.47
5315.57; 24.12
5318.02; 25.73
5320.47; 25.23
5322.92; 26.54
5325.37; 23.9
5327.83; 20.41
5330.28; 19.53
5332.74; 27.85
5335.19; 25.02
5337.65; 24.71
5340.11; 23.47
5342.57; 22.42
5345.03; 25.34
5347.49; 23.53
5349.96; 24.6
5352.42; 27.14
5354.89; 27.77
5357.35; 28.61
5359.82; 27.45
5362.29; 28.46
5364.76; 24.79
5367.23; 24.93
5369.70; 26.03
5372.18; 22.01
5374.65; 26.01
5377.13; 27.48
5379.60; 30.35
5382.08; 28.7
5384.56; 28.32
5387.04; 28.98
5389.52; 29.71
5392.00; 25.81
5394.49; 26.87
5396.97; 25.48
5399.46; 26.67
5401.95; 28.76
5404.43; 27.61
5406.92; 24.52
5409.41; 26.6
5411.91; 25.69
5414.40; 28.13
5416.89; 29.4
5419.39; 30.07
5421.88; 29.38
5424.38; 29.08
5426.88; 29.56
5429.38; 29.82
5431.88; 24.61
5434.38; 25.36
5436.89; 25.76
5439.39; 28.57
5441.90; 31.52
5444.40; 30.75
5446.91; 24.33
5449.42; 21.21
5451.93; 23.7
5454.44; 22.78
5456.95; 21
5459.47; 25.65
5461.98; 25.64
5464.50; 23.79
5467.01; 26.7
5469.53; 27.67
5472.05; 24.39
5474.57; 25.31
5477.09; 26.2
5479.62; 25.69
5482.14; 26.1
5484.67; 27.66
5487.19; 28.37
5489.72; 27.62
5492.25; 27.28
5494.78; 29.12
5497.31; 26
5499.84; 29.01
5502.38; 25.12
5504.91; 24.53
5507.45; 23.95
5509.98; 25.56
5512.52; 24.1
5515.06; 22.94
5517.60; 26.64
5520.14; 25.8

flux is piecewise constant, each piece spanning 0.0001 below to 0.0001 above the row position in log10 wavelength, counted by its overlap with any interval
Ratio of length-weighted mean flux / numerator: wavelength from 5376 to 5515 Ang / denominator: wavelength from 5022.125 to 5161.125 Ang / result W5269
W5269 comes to 1.62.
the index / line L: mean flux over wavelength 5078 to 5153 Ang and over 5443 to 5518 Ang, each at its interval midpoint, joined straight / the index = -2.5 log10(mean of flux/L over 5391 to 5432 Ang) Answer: -0.16 mag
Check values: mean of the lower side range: 16.3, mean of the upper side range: 25.6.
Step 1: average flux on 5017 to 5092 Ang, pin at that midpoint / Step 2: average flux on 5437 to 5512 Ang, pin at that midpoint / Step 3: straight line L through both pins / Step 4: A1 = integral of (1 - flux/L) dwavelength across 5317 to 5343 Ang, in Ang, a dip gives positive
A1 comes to -1.6 Ang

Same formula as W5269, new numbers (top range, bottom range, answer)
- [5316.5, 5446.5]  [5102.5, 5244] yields 1.57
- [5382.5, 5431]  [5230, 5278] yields 1.30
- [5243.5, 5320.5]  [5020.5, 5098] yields 1.38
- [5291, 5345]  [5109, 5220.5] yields 1.50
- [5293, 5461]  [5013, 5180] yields 1.61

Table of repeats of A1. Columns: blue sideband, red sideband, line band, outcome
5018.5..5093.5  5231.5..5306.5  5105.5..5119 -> 1.32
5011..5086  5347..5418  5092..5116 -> 3.04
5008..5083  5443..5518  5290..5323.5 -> -4.01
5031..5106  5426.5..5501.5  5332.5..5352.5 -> -1.15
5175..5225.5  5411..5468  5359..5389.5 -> -4.03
